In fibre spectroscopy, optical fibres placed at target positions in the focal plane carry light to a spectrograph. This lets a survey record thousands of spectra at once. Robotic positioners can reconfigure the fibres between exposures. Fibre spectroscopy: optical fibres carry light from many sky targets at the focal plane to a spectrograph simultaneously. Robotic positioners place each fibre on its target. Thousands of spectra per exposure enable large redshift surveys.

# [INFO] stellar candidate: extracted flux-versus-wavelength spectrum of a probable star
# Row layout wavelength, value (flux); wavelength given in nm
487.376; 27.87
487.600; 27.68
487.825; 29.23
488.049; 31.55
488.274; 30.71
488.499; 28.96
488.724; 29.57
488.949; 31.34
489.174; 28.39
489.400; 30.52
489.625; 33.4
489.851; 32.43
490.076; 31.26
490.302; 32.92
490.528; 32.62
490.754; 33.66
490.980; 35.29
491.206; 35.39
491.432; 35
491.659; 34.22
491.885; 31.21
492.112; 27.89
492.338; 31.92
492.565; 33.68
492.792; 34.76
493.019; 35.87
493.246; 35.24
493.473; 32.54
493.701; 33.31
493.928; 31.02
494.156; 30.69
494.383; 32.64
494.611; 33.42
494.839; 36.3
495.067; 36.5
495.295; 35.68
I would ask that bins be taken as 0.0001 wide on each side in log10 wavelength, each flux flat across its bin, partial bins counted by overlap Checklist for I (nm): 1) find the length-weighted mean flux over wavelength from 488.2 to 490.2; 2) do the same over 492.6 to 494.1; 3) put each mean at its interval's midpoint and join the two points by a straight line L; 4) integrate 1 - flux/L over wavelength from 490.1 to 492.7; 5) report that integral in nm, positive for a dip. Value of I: -0.06 nm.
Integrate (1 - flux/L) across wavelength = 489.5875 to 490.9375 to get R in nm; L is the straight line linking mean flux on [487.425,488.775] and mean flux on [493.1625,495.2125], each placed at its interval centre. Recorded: -0.08 nm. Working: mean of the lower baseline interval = 29.5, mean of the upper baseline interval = 33.5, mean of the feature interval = 32.8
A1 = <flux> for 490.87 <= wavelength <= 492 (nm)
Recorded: 34.2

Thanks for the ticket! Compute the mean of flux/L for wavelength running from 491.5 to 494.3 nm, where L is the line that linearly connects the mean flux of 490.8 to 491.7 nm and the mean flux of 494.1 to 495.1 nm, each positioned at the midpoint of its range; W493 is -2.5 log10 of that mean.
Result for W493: 0.05 mag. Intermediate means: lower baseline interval 34.9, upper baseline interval 33.9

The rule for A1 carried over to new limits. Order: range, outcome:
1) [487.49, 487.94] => 28.5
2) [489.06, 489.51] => 29.4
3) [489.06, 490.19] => 31.2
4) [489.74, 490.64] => 32.3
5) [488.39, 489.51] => 29.7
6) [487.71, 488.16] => 30.4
